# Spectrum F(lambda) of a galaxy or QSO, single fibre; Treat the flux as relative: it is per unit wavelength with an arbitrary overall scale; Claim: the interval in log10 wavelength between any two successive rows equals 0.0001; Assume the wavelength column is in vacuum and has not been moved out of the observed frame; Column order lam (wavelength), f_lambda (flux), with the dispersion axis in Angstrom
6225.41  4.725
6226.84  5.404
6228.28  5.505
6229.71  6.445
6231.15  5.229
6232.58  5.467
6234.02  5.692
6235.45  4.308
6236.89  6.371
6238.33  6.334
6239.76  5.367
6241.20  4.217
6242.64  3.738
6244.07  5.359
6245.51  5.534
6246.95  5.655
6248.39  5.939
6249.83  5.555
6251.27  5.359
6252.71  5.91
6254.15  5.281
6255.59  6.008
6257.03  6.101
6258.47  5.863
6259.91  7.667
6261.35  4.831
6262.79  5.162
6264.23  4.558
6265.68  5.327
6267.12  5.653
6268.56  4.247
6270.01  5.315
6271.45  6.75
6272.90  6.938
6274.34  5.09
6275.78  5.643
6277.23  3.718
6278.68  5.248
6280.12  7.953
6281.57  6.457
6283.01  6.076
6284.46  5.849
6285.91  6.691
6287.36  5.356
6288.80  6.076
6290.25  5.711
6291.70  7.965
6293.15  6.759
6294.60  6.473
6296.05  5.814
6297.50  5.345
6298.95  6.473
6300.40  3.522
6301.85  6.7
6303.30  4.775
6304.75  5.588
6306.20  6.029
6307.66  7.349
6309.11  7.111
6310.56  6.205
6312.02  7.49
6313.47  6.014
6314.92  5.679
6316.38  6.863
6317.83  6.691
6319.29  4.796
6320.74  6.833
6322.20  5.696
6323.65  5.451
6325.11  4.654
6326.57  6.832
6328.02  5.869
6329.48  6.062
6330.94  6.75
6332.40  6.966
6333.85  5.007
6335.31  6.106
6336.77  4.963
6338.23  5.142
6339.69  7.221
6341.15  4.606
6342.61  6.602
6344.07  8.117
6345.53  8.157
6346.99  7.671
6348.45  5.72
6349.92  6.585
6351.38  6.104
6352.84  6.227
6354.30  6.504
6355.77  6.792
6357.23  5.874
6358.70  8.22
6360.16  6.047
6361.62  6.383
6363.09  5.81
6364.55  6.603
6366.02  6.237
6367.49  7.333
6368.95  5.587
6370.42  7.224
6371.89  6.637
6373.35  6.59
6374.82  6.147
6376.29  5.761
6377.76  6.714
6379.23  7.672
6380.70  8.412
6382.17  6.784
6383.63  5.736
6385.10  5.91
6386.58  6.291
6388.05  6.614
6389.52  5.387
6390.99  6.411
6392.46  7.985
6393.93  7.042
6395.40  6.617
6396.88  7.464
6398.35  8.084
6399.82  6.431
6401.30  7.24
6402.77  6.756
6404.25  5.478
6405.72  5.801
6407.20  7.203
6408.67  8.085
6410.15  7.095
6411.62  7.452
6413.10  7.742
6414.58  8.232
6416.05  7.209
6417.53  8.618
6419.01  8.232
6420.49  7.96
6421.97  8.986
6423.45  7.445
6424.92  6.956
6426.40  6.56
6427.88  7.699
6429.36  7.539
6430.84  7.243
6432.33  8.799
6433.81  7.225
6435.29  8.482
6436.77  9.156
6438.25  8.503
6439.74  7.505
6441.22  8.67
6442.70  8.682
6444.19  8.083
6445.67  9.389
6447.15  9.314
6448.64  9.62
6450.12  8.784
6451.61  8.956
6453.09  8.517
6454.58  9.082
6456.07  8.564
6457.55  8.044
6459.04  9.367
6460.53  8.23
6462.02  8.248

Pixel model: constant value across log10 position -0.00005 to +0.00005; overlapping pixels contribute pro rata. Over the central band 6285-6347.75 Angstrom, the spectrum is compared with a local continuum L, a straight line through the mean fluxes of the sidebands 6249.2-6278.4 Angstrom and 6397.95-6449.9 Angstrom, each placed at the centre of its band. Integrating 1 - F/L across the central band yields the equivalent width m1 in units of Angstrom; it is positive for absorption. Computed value 1.0 Angstrom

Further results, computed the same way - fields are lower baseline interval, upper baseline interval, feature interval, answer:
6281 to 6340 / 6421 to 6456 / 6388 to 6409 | 2.18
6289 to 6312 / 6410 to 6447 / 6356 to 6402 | 3.85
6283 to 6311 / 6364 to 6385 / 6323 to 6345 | 1.09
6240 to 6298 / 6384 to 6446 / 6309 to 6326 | 0.55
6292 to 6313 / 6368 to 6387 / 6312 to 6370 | 0.72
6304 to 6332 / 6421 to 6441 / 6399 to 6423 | 0.57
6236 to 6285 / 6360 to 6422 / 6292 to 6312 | -0.25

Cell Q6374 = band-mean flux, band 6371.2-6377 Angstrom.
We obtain 6.29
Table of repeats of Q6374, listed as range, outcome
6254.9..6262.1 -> 6.1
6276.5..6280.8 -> 5.61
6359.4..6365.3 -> 6.23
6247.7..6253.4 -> 5.69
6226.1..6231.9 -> 5.64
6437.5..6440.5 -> 8.01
